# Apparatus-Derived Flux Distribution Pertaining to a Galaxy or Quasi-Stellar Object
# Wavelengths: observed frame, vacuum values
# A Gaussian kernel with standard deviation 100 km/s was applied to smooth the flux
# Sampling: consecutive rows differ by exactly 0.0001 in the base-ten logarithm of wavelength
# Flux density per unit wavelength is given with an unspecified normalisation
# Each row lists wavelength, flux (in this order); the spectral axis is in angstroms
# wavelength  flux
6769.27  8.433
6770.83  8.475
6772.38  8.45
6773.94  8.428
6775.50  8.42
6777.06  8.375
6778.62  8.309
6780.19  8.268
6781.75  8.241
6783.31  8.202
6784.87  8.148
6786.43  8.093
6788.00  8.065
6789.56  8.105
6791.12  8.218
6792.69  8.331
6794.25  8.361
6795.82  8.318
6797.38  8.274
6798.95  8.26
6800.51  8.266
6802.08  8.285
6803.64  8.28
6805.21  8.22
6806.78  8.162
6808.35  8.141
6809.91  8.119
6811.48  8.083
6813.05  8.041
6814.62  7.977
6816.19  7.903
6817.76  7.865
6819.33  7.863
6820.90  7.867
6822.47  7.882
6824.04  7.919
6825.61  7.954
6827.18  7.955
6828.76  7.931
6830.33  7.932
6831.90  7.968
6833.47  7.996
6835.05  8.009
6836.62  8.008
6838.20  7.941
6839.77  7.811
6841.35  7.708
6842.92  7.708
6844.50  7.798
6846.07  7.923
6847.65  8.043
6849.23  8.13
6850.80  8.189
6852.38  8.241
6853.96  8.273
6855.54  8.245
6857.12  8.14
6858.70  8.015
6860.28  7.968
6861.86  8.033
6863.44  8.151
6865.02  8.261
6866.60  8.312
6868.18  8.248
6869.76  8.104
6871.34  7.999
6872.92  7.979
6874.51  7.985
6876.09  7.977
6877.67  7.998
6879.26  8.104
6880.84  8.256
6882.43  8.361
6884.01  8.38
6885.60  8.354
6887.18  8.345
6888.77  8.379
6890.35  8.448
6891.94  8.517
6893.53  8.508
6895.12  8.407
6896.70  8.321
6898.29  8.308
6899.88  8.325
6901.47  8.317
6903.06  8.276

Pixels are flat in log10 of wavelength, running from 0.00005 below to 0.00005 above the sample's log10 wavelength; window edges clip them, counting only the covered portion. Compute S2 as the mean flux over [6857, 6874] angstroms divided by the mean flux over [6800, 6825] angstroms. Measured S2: 1.01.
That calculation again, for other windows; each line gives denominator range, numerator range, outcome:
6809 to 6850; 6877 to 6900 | 1.05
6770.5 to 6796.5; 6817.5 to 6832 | 0.96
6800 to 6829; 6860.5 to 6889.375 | 1.02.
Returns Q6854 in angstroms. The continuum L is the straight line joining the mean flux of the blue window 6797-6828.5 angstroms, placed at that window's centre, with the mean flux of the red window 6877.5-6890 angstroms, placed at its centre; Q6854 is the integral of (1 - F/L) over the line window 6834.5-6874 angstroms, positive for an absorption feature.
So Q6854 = 0.7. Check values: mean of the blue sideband 8.06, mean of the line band 8.05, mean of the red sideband 8.29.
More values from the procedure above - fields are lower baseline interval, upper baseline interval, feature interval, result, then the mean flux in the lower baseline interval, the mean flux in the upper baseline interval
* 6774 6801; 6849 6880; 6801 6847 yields 1.20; 8.25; 8.12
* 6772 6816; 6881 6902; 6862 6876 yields 0.38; 8.22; 8.38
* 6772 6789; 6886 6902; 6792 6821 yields 0.52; 8.26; 8.39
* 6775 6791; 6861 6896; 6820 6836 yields 0.55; 8.22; 8.23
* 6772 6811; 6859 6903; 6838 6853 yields 0.53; 8.25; 8.23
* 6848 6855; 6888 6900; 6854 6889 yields 0.56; 8.2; 8.41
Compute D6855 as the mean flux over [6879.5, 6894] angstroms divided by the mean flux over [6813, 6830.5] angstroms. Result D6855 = 1.06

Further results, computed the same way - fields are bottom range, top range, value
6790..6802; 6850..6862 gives 0.98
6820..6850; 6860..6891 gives 1.03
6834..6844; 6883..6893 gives 1.07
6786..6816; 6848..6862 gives 0.99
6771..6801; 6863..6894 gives 0.99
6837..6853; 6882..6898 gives 1.06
